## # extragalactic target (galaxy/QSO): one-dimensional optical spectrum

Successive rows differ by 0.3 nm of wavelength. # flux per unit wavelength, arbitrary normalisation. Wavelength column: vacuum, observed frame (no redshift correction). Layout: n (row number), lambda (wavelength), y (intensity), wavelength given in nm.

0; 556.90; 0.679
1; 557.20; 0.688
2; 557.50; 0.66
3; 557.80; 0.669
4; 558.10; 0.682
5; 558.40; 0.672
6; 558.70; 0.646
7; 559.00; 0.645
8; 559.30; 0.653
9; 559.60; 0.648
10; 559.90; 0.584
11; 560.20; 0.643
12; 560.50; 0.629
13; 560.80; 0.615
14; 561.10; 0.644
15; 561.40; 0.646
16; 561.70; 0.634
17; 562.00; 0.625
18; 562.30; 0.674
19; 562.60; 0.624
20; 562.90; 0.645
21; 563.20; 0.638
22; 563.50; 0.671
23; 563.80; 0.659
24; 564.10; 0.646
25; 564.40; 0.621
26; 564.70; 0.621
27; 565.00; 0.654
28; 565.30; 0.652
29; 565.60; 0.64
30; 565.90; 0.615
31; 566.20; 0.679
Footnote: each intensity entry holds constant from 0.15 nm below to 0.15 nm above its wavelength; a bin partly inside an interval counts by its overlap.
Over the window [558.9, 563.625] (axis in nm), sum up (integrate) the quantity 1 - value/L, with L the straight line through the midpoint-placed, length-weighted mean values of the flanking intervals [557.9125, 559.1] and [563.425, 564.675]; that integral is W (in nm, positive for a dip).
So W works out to 0.11 nm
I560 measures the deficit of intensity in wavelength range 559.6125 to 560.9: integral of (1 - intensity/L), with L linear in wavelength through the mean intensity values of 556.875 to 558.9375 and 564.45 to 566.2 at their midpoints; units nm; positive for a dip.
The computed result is 0.075 nm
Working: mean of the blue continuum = 0.669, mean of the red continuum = 0.639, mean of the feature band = 0.621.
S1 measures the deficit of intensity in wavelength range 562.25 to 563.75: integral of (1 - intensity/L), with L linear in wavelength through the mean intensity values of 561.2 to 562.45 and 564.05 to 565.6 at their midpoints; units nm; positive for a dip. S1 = -0.02 nm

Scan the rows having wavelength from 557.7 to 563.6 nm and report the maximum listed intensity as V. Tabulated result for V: 0.682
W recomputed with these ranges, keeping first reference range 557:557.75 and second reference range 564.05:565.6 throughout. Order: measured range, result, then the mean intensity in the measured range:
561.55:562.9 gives 0.022 nm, 0.64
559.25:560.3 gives 0.052 nm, 0.629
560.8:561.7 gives 0.024 nm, 0.638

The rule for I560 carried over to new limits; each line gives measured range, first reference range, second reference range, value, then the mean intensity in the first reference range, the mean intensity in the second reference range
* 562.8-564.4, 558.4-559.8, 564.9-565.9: -0.01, 0.648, 0.643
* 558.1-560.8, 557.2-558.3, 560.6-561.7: 0.05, 0.673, 0.635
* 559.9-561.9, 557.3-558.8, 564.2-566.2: 0.07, 0.667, 0.638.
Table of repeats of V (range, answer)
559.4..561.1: 0.648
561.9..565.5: 0.674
